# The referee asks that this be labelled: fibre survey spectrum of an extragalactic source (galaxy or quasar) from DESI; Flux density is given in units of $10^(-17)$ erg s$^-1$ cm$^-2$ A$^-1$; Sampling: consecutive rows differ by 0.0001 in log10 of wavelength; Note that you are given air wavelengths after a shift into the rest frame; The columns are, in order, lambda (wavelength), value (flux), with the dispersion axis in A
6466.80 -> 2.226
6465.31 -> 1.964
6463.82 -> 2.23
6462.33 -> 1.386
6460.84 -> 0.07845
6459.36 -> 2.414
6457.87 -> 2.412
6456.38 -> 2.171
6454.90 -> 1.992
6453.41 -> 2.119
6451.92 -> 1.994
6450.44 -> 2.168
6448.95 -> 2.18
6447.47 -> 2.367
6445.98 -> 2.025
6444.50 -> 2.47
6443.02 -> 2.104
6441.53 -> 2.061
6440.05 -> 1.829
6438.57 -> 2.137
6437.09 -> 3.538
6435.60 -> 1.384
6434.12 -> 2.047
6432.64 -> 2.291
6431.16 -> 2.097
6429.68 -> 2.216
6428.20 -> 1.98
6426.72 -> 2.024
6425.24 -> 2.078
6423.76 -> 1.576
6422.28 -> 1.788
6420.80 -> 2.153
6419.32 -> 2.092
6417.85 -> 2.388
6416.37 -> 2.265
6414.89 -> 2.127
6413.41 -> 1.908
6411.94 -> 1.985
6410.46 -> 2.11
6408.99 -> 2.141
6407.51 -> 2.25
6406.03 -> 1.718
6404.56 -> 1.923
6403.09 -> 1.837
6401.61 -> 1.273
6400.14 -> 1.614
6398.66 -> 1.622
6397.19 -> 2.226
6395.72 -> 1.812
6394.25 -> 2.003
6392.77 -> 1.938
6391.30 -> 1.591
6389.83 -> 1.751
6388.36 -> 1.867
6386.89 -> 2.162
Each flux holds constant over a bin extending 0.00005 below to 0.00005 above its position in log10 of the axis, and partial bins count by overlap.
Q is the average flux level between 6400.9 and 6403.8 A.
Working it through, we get 1.55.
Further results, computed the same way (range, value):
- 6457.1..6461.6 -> 1.64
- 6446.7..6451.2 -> 2.24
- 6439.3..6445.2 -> 2.11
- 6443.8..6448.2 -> 2.28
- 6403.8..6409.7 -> 2.01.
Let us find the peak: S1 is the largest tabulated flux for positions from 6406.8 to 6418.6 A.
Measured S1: 2.388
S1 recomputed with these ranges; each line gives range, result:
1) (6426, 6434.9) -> 2.291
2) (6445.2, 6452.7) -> 2.367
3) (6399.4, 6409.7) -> 2.25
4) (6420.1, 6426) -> 2.153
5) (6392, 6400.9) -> 2.226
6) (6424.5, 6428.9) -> 2.078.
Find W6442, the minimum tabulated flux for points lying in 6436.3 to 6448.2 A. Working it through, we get 1.829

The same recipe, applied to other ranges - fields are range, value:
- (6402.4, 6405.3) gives 1.837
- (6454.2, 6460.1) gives 1.992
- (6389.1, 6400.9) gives 1.591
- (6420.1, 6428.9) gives 1.576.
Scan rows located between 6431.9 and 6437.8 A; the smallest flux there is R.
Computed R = 1.384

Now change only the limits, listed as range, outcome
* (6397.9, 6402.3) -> 1.273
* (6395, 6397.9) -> 1.812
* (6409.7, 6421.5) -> 1.908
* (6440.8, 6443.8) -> 2.061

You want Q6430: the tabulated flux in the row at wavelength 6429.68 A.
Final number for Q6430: 2.216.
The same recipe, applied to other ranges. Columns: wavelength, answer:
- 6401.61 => 1.273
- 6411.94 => 1.985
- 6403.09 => 1.837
